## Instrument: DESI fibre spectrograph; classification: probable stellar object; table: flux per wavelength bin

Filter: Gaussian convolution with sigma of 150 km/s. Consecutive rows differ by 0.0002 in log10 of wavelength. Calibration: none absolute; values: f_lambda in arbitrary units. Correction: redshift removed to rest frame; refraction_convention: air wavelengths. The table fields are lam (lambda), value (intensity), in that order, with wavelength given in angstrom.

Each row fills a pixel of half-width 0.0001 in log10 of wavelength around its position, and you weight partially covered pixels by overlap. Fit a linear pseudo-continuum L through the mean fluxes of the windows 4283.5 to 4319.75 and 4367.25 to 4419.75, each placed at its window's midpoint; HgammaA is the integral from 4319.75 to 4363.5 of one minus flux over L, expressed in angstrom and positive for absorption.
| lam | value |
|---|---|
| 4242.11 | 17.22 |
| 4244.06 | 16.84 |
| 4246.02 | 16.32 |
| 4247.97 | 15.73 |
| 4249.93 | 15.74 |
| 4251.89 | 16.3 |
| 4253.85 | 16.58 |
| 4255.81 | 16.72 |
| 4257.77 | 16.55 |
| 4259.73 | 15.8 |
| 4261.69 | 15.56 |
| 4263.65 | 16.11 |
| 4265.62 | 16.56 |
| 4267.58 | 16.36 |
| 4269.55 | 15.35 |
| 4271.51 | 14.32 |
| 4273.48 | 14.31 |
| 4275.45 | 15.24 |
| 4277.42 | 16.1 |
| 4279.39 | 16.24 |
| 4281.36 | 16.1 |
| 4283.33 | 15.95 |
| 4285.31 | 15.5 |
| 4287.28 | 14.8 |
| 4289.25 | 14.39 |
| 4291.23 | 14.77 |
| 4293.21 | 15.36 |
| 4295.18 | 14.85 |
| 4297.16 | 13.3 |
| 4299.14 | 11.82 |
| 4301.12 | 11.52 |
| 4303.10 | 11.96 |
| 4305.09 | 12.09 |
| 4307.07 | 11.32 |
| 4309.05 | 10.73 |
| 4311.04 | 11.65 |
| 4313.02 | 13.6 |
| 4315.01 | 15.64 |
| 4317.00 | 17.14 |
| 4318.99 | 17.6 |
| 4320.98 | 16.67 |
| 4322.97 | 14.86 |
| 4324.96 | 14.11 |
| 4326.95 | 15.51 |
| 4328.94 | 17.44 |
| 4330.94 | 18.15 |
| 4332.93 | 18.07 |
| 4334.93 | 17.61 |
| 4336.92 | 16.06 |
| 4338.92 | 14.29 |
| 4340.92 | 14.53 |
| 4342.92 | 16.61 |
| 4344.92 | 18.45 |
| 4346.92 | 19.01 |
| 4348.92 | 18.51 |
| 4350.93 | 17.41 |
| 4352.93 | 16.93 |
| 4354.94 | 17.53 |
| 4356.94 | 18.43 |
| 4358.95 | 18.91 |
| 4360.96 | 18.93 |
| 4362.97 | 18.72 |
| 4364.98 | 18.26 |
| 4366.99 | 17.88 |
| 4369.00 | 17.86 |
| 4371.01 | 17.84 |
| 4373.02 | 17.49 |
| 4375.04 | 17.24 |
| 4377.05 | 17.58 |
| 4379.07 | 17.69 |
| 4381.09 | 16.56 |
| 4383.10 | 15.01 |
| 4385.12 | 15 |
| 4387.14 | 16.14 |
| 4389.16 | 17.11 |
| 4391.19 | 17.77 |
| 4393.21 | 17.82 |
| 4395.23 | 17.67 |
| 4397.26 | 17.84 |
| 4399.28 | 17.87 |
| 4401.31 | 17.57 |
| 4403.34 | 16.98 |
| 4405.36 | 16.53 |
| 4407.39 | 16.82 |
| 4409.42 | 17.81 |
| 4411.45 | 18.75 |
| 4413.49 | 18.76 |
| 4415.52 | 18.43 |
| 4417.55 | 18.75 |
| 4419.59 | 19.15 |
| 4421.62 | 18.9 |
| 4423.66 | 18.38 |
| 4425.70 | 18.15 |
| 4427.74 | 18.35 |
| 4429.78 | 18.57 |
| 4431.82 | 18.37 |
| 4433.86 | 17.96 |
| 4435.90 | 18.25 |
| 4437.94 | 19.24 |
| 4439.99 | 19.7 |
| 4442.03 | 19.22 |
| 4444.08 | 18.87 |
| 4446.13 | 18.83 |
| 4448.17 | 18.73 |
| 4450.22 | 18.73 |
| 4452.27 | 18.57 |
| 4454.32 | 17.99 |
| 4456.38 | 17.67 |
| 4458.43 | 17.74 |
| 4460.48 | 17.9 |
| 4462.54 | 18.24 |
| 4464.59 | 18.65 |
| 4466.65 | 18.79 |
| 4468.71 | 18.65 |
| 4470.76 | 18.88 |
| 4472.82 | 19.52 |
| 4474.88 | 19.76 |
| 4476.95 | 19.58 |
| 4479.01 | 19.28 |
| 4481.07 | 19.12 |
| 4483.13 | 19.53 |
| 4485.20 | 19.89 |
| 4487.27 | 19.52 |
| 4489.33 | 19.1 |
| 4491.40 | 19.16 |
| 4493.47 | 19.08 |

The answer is -4.9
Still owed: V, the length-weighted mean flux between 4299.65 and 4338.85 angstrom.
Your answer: 14.8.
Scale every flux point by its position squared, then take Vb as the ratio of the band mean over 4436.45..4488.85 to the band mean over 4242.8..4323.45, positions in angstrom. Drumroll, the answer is 1.37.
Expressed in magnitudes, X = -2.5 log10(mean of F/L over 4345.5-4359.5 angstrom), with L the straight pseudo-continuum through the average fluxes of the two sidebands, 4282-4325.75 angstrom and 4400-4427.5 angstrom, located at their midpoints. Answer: -0.143 mag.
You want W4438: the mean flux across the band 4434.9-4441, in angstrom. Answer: 19.1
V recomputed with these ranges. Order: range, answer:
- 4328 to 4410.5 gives 17.4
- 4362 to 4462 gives 17.9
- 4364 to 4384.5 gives 17.3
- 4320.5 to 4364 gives 17.1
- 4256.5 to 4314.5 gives 14.4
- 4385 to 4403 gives 17.3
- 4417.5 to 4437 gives 18.5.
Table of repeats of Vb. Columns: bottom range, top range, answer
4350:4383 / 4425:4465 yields 1.08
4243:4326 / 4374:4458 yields 1.27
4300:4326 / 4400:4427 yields 1.38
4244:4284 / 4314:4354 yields 1.09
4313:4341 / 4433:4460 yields 1.21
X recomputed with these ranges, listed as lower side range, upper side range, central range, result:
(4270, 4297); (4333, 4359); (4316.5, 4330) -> 0.02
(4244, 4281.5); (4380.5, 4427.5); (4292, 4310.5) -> 0.29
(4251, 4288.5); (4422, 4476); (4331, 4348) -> 0.00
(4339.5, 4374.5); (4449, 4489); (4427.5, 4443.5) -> -0.01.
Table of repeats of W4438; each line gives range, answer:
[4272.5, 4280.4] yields 15.5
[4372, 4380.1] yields 17.5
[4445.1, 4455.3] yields 18.6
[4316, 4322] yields 17.1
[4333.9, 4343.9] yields 15.8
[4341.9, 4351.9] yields 18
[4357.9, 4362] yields 18.9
